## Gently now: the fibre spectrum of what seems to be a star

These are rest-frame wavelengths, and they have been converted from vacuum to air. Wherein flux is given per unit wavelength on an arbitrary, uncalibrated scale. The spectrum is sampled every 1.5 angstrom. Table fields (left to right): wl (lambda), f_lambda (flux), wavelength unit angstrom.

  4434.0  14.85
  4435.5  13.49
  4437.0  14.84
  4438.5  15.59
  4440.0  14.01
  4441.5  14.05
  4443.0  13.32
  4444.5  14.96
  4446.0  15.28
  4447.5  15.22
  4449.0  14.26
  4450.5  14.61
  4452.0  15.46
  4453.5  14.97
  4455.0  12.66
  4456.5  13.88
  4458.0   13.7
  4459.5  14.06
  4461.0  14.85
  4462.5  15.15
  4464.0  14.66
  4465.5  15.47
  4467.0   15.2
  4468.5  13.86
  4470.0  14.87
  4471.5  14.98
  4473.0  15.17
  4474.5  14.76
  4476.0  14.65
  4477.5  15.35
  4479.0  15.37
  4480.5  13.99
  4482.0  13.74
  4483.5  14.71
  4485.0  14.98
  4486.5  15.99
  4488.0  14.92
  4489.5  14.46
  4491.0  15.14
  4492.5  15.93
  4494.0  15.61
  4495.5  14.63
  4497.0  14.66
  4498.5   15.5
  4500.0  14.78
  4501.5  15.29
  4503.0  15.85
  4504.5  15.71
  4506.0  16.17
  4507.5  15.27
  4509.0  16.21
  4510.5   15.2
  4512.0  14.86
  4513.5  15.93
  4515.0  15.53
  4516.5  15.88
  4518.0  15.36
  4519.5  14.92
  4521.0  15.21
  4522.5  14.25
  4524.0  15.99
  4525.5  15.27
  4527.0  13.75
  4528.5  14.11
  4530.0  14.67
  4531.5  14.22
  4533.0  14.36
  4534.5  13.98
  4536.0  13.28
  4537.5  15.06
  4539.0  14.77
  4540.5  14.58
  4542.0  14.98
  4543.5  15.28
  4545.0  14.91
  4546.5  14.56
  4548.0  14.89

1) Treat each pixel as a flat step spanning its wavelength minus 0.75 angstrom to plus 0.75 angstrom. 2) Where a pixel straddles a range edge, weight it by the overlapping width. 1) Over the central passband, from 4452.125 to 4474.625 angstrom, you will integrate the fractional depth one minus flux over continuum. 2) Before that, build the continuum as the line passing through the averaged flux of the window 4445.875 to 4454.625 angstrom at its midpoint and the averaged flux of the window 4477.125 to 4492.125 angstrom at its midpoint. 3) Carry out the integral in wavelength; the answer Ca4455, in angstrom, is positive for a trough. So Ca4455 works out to 0.4 angstrom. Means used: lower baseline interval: 14.8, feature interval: 14.6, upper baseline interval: 14.9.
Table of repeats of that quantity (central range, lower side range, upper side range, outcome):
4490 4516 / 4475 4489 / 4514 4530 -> -0.8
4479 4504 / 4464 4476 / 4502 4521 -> 0.3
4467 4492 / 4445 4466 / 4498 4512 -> 0.3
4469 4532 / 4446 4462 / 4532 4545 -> -2.6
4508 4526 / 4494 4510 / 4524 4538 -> -0.6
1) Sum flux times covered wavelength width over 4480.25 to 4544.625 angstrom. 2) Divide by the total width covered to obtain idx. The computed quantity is 15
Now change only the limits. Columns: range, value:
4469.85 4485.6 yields 14.8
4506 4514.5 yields 15.6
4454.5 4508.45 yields 14.9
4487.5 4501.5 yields 15.1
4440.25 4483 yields 14.6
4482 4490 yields 14.9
